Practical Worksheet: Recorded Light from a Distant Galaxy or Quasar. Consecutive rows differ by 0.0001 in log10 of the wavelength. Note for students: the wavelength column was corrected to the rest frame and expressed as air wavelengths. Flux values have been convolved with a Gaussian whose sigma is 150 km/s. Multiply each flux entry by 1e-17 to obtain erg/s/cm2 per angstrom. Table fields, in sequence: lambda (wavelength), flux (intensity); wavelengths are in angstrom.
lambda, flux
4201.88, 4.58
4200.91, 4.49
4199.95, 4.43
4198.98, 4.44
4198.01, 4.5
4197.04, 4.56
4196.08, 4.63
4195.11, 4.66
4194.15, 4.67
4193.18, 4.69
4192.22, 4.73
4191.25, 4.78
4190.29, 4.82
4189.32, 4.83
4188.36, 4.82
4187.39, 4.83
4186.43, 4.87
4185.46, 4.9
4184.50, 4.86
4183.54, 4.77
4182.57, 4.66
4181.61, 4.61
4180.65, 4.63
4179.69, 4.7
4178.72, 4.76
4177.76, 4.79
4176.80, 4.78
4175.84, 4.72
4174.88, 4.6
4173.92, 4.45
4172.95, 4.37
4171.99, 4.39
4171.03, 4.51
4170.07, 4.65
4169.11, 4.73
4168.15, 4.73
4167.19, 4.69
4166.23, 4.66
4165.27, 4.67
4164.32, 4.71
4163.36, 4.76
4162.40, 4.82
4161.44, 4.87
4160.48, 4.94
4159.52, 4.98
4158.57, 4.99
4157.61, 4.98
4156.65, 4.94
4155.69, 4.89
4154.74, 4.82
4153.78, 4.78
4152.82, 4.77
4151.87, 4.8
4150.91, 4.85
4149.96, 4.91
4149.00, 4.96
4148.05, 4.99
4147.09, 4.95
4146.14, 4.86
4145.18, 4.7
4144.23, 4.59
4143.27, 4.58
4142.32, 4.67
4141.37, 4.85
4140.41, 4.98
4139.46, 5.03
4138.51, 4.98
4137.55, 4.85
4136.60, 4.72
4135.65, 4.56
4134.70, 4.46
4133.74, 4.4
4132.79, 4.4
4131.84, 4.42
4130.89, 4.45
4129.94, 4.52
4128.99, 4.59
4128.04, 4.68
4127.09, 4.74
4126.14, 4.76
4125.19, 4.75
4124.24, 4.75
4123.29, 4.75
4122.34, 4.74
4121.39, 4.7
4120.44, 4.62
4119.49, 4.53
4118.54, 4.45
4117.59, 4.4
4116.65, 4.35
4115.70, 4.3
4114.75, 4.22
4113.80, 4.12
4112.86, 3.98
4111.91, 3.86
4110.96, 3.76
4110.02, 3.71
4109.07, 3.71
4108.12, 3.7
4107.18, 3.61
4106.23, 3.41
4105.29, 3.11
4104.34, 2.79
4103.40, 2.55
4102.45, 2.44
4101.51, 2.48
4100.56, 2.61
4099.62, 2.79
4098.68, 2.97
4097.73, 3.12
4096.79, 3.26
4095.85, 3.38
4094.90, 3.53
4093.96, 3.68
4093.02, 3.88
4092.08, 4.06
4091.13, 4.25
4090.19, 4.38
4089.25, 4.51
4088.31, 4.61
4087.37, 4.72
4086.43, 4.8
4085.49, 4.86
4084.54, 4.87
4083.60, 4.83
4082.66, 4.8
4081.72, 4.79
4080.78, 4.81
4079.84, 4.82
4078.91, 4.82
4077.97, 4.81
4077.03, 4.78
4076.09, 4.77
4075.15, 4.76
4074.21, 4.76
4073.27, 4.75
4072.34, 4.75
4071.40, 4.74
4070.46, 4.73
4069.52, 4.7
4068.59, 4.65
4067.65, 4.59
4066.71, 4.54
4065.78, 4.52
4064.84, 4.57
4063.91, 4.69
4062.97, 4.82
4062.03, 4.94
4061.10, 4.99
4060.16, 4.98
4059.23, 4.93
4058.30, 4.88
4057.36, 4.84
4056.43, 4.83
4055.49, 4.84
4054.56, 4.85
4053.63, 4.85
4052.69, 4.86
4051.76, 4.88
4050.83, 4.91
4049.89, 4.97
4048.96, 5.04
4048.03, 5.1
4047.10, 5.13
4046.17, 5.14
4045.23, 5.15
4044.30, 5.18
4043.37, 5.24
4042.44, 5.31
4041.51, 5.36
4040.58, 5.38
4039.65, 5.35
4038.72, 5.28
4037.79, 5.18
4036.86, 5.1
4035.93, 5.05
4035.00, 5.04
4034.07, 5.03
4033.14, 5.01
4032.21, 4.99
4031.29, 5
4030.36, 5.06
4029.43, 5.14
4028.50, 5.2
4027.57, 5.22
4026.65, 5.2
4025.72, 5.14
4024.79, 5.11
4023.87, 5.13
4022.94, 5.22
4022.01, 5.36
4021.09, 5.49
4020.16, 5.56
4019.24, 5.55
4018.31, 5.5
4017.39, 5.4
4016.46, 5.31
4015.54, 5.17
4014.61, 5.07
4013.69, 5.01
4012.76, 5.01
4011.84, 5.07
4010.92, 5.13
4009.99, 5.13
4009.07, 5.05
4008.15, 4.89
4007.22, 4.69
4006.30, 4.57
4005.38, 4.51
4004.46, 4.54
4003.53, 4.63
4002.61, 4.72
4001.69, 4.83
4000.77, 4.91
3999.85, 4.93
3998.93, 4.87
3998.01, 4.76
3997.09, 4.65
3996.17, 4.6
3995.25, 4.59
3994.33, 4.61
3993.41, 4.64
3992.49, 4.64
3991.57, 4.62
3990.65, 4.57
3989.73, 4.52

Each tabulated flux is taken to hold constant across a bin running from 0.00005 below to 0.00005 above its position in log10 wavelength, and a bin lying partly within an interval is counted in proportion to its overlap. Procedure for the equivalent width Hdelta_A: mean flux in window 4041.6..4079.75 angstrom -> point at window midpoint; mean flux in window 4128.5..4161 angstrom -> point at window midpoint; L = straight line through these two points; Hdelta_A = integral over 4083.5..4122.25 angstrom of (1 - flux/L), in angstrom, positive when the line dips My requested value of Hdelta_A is 7.8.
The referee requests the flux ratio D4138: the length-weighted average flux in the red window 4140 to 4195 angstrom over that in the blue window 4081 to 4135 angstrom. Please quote 1.2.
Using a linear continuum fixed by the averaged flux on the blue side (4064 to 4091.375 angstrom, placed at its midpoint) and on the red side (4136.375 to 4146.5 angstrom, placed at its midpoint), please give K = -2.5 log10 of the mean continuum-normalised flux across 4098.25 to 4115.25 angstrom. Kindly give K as 0.39 mag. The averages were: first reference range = 4.7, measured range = 3.33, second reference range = 4.8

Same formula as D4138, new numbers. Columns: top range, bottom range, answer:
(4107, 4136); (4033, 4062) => 0.86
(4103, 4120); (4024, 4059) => 0.75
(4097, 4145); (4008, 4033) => 0.80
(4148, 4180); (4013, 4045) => 0.91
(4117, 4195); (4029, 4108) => 1.04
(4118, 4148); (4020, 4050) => 0.90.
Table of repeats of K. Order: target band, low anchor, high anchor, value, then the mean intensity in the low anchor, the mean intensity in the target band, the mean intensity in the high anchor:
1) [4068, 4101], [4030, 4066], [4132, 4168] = 0.14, 5.01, 4.33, 4.79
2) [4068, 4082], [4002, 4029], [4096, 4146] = -0.05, 5.09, 4.76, 4.13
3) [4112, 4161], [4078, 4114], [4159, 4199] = -0.10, 3.86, 4.68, 4.71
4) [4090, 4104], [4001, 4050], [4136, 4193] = 0.45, 5.11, 3.27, 4.78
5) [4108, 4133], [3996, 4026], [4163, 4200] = 0.10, 5.02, 4.38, 4.68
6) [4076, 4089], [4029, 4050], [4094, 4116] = -0.20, 5.14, 4.79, 3.36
